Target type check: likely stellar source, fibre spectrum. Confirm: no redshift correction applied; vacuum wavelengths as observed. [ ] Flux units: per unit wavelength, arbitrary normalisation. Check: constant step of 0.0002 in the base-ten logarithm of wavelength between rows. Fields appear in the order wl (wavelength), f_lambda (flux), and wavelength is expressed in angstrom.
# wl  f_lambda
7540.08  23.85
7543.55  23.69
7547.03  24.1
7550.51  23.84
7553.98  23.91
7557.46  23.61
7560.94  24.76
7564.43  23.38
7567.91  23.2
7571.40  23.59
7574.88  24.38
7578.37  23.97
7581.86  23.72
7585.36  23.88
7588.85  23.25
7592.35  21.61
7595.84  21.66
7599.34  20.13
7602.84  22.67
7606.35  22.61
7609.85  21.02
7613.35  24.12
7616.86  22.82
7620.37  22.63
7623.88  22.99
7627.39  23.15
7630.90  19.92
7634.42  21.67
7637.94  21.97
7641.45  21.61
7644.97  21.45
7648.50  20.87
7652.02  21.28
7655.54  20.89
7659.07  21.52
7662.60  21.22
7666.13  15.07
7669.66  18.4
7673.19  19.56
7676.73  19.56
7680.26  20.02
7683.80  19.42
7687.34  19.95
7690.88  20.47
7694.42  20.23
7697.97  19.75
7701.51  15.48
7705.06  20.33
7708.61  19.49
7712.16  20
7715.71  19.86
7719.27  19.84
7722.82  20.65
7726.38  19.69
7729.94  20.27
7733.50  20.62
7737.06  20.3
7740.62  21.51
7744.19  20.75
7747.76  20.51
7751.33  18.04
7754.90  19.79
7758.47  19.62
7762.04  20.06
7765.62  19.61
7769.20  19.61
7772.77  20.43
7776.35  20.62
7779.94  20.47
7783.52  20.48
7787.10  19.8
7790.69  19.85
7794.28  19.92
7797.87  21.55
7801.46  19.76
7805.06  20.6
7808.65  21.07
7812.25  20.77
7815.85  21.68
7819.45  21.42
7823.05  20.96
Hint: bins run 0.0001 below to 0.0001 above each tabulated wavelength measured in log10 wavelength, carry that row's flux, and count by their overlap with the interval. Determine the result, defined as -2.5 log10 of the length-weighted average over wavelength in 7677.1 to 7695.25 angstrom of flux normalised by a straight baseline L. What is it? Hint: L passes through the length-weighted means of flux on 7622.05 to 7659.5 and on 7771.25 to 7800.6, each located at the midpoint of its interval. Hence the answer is 0.06 mag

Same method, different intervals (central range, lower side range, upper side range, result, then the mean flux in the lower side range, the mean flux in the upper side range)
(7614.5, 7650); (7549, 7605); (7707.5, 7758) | 0.01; 23.2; 20.1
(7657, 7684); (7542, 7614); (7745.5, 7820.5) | 0.13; 23.2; 20.3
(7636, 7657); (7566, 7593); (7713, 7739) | 0.03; 23.5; 20.2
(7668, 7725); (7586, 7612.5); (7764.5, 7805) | 0.08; 22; 20.2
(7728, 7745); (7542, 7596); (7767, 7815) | 0.03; 23.6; 20.4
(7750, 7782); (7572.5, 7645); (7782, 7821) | 0.06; 22.5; 20.6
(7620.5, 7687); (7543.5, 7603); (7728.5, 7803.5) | 0.07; 23.3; 20.2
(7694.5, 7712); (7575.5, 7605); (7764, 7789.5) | 0.11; 22.7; 20.1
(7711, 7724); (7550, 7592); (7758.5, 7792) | 0.05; 23.7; 20.1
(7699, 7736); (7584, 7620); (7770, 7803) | 0.08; 22.4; 20.3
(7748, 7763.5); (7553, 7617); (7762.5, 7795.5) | 0.05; 23.1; 20.1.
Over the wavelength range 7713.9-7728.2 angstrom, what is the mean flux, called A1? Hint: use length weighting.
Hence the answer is 20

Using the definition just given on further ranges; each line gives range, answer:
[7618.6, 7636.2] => 22.1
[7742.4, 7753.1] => 19.8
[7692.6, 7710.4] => 19.1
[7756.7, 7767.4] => 19.8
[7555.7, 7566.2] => 23.9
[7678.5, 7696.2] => 20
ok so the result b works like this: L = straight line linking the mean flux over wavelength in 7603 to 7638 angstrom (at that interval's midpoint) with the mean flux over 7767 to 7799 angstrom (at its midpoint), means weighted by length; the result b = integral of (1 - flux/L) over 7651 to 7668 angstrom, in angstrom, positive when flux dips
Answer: 1.5 angstrom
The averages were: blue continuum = 22.3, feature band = 19.9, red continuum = 20.3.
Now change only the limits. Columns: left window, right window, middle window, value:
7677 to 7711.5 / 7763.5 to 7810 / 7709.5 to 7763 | -0.7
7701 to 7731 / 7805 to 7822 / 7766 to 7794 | 0.7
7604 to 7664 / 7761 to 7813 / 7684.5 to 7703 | 1.8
